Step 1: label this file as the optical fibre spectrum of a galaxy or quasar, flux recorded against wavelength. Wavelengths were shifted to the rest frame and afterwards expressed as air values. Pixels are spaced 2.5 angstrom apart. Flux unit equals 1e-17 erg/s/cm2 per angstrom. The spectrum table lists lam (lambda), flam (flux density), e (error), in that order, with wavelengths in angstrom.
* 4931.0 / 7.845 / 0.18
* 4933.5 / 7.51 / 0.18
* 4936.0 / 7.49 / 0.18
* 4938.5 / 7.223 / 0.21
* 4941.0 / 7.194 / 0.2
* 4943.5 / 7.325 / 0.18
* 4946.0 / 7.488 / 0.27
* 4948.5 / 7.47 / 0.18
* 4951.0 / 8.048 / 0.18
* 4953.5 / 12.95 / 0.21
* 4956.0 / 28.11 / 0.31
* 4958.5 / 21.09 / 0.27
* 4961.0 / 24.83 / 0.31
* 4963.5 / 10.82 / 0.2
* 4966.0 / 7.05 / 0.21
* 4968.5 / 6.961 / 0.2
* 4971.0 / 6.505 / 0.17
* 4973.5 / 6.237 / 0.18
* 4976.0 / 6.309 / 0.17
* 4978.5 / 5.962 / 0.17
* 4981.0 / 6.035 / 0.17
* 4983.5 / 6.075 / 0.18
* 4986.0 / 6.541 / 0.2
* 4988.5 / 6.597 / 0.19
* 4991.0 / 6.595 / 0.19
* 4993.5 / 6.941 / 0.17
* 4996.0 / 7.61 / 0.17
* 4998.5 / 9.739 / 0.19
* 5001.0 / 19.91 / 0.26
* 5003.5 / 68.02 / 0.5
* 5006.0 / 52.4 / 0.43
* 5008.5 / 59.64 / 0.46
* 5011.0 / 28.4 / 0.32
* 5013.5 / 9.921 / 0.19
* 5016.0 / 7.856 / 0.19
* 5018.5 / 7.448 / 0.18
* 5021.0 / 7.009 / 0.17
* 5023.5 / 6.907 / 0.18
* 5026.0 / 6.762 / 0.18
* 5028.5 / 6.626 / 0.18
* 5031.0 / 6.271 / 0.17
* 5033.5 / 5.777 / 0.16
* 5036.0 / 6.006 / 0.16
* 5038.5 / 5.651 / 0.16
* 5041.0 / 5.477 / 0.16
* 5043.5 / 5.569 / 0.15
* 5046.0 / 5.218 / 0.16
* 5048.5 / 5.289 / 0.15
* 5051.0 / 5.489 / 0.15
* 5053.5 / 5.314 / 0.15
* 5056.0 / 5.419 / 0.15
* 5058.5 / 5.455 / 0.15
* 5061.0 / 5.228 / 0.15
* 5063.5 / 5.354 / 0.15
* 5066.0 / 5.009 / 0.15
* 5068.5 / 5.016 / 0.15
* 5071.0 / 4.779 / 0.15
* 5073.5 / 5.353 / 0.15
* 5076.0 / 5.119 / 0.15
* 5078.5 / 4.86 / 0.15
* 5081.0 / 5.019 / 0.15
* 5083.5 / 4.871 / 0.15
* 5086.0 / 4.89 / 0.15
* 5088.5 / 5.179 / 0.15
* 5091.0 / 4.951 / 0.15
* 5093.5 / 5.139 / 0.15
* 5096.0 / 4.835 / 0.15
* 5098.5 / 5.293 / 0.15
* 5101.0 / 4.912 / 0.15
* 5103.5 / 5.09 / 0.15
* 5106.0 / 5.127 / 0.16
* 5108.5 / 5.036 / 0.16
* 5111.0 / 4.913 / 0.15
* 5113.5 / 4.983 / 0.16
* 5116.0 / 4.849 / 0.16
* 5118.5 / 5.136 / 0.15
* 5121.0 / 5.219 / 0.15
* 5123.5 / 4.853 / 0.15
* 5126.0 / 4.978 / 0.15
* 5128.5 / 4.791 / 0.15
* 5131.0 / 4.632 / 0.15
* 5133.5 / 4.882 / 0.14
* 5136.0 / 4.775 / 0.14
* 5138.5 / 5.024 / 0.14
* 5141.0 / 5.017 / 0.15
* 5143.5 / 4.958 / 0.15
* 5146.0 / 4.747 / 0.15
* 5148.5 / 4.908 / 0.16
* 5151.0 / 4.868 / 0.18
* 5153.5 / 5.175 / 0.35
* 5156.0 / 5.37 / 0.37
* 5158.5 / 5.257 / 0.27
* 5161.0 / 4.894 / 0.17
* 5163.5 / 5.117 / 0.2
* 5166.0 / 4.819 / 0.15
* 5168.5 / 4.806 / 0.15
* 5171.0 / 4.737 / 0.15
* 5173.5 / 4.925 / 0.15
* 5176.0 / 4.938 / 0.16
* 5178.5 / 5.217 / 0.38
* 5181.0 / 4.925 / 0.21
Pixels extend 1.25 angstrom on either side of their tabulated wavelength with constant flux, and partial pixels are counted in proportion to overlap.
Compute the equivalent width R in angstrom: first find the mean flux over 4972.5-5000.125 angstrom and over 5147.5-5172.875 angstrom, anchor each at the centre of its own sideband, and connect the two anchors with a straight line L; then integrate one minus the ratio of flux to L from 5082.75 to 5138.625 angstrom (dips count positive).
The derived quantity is 5.84 angstrom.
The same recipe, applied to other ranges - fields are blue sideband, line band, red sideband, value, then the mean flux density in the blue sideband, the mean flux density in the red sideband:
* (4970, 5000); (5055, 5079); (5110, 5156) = 2.64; 6.87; 4.94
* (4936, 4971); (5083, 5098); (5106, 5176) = 3.91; 11.7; 4.95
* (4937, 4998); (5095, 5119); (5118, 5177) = 3.83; 9.49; 4.95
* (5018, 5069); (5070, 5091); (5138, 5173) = 2.00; 5.81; 4.98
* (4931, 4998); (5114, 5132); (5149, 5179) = 2.94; 9.32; 5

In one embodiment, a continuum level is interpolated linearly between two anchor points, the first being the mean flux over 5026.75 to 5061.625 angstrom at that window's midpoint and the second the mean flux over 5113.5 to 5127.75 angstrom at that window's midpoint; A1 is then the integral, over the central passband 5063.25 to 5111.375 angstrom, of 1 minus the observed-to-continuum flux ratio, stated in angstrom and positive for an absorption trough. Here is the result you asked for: 2.2 angstrom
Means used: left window 5.65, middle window 5.03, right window 5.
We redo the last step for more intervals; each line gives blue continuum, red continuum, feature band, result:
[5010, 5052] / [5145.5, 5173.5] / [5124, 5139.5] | 2.0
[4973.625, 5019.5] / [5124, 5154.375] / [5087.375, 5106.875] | 8.1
